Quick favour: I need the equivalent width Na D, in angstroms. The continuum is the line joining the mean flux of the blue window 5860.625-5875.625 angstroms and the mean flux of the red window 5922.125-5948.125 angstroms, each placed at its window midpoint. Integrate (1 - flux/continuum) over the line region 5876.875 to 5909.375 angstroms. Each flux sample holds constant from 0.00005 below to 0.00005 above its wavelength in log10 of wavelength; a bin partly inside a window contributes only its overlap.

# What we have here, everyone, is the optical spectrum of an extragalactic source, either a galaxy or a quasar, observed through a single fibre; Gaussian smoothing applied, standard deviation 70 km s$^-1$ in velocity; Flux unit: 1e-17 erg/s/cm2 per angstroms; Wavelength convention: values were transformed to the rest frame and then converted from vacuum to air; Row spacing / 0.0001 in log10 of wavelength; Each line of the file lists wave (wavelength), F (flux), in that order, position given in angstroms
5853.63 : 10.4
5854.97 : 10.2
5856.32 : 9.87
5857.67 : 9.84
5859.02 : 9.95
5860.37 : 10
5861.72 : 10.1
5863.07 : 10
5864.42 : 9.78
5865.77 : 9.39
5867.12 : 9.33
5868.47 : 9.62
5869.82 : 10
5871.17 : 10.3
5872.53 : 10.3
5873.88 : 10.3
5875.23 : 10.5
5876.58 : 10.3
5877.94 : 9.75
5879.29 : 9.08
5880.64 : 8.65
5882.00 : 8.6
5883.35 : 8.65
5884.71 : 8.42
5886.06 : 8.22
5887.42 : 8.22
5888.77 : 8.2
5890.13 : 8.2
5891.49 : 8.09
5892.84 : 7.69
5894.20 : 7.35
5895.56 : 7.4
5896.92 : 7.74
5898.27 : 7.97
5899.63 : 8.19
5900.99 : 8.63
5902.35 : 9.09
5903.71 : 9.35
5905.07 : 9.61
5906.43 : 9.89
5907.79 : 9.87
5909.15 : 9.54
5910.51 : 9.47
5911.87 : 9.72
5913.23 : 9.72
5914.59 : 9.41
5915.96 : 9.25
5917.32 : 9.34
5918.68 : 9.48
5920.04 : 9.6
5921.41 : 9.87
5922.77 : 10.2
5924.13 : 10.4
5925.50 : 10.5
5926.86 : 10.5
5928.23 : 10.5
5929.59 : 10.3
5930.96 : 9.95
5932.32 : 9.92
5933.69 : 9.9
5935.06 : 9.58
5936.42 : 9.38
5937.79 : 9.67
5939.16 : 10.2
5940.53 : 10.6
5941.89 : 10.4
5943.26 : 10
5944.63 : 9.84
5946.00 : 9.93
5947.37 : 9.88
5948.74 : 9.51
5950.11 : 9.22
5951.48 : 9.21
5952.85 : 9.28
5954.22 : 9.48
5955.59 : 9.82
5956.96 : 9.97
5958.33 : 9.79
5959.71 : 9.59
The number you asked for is 4.5 angstroms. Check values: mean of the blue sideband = 9.96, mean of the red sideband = 10.1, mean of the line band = 8.61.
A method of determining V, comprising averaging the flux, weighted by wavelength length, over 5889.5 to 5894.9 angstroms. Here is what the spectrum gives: 7.82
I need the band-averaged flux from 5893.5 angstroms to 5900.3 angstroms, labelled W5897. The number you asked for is 7.73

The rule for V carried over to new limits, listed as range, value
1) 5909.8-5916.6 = 9.51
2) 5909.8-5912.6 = 9.61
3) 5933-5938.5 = 9.62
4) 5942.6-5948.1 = 9.9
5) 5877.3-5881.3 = 9.17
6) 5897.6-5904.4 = 8.64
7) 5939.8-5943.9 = 10.3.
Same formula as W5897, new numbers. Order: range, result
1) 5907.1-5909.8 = 9.71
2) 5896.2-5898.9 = 7.86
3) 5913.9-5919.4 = 9.38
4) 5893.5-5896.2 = 7.36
